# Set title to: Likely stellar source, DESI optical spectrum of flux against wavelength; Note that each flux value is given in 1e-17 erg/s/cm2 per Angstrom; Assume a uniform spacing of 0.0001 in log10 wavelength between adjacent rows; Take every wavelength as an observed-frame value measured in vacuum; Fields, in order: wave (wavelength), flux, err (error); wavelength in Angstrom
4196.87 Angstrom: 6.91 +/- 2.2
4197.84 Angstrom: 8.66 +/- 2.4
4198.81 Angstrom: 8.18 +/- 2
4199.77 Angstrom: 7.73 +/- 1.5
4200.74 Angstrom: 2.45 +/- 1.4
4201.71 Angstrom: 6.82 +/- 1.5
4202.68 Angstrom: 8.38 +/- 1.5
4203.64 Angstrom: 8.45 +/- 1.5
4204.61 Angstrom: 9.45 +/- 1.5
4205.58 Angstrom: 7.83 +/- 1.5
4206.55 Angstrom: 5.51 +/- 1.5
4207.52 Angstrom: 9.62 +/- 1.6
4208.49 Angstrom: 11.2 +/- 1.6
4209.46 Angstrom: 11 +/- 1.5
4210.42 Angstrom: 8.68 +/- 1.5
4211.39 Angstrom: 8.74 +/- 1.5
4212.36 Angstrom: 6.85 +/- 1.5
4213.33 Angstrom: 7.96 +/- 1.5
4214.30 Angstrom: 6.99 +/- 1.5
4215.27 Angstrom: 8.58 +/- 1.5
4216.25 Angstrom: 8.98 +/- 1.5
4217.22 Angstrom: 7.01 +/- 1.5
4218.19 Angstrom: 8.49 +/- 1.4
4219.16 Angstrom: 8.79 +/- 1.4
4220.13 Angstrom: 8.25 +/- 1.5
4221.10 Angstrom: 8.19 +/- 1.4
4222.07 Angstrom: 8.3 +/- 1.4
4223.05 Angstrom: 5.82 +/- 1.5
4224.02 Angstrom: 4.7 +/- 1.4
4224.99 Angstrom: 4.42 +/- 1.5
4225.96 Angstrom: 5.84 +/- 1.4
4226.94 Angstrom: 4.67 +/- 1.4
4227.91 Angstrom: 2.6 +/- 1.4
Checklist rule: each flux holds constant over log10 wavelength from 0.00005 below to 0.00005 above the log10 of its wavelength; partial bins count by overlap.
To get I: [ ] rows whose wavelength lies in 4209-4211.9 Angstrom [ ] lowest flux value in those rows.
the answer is 8.68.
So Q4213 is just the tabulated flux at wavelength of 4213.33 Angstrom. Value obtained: 7.96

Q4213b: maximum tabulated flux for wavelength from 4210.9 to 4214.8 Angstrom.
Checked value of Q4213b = 8.74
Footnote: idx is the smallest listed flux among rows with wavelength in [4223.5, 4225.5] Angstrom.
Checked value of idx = 4.42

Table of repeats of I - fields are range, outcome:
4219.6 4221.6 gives 8.19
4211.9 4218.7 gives 6.85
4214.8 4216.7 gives 8.58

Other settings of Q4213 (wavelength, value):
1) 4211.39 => 8.74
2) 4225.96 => 5.84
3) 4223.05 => 5.82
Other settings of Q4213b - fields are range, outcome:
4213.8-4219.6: 8.98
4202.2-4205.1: 9.45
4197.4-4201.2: 8.66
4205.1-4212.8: 11.2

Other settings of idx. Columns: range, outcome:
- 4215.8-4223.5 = 5.82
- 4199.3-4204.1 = 2.45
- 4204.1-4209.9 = 5.51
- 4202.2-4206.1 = 7.83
